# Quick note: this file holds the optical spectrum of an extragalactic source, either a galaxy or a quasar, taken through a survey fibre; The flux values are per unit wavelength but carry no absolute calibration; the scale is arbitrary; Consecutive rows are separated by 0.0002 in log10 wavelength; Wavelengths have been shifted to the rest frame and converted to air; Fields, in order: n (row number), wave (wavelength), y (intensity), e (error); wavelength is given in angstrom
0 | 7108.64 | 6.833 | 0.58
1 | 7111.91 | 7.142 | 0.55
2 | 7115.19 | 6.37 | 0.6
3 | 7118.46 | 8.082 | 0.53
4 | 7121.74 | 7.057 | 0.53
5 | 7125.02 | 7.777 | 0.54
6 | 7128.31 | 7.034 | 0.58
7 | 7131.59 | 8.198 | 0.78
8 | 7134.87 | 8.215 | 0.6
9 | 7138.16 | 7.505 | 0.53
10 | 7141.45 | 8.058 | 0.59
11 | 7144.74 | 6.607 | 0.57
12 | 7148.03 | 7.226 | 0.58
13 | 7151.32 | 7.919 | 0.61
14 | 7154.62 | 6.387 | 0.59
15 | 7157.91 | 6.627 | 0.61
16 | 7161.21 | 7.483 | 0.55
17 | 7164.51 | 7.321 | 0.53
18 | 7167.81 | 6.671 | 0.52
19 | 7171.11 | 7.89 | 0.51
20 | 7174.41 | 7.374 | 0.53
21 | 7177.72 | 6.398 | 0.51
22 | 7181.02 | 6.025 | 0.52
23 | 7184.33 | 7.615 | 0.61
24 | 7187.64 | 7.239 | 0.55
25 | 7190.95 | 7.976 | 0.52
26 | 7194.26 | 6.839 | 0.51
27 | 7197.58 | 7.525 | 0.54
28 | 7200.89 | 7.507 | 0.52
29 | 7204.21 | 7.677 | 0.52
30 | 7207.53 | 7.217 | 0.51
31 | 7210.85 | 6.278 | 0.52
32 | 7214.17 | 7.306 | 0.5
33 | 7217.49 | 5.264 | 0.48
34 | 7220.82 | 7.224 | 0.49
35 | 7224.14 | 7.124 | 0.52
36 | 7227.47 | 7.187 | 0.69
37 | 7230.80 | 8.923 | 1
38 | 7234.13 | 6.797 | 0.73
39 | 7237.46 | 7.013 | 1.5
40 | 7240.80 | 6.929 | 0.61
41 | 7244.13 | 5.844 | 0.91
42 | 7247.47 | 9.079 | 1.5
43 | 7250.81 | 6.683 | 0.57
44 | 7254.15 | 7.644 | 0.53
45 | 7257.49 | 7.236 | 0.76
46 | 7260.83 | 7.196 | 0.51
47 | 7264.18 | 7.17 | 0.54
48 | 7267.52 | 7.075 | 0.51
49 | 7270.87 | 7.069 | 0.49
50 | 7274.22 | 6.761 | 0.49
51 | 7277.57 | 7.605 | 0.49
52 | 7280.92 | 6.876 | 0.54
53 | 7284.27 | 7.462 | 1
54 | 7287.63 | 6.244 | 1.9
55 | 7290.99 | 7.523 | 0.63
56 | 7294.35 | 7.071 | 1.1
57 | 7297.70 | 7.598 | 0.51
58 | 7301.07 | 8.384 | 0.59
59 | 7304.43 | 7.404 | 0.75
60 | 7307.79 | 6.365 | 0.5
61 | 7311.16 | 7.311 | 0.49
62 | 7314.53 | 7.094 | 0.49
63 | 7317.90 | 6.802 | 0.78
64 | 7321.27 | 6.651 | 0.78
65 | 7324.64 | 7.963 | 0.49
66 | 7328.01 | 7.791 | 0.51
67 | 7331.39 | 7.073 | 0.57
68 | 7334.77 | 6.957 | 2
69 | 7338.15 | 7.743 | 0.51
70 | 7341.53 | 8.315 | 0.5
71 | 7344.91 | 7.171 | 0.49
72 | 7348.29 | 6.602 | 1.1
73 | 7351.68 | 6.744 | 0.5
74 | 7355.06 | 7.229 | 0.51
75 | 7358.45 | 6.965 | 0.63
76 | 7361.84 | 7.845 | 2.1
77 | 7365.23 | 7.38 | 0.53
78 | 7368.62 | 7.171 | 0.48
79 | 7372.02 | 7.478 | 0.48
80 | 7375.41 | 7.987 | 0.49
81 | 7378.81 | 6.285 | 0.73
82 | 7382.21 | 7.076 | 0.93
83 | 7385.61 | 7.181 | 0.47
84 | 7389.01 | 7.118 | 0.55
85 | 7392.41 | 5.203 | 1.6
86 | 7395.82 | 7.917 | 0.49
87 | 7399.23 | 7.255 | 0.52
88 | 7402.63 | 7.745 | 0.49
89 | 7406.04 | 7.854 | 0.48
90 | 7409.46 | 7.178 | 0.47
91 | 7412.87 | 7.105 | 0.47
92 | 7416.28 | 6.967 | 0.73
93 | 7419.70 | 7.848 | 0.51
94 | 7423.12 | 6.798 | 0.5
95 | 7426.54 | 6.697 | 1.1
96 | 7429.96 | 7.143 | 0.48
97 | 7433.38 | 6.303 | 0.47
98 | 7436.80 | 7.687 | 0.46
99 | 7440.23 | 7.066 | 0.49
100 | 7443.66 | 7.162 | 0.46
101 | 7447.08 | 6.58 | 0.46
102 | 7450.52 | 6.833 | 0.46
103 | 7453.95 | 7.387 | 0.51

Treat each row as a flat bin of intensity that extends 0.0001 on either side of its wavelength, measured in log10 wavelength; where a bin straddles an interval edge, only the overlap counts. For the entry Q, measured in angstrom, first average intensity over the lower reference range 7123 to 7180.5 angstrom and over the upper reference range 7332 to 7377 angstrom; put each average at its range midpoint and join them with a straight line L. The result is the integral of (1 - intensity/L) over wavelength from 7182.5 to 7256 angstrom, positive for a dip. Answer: 1.0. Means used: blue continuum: 7.31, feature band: 7.22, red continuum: 7.35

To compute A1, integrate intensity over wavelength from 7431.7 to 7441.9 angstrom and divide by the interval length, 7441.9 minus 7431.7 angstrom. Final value 7.02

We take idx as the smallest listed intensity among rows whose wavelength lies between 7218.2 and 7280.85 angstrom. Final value 5.844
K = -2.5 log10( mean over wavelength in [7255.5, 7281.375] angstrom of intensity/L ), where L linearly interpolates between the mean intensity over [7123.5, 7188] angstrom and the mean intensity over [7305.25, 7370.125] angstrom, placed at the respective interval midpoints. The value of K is 0.02 mag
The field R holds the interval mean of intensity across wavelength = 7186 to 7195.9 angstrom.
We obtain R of 7.35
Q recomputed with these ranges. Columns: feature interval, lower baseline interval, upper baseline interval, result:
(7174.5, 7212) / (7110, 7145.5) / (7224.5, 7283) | 1.08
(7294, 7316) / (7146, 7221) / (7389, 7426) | -0.64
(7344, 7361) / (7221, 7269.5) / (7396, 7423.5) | 0.88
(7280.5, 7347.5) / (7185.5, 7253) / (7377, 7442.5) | -1.47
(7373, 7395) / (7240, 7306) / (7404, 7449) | 0.84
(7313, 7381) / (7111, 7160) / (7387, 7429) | -0.70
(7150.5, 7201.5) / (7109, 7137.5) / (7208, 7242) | 0.49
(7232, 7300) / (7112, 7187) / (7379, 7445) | 0.22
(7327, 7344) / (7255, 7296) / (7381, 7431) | -1.00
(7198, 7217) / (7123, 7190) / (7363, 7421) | 0.45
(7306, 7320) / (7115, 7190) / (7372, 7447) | 0.57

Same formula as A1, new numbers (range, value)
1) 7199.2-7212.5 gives 7.17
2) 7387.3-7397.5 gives 6.74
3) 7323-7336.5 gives 7.44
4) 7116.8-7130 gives 7.49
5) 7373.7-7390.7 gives 7.13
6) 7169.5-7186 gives 7.06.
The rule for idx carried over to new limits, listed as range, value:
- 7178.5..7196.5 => 6.025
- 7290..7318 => 6.365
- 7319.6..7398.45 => 5.203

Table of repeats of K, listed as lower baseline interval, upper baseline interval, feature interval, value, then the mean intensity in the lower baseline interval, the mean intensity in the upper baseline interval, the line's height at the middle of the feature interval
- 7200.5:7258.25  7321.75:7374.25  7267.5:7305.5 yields 0.00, 7.15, 7.35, 7.25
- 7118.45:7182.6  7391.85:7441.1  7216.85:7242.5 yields 0.02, 7.27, 7.16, 7.24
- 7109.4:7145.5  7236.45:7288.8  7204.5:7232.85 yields 0.02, 7.46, 7.13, 7.24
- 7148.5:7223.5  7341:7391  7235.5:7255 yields -0.01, 7.08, 7.2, 7.12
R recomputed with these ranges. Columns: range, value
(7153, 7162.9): 6.84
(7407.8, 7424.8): 7.18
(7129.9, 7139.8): 7.97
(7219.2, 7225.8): 7.18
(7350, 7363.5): 7.2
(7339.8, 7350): 7.36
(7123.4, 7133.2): 7.66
